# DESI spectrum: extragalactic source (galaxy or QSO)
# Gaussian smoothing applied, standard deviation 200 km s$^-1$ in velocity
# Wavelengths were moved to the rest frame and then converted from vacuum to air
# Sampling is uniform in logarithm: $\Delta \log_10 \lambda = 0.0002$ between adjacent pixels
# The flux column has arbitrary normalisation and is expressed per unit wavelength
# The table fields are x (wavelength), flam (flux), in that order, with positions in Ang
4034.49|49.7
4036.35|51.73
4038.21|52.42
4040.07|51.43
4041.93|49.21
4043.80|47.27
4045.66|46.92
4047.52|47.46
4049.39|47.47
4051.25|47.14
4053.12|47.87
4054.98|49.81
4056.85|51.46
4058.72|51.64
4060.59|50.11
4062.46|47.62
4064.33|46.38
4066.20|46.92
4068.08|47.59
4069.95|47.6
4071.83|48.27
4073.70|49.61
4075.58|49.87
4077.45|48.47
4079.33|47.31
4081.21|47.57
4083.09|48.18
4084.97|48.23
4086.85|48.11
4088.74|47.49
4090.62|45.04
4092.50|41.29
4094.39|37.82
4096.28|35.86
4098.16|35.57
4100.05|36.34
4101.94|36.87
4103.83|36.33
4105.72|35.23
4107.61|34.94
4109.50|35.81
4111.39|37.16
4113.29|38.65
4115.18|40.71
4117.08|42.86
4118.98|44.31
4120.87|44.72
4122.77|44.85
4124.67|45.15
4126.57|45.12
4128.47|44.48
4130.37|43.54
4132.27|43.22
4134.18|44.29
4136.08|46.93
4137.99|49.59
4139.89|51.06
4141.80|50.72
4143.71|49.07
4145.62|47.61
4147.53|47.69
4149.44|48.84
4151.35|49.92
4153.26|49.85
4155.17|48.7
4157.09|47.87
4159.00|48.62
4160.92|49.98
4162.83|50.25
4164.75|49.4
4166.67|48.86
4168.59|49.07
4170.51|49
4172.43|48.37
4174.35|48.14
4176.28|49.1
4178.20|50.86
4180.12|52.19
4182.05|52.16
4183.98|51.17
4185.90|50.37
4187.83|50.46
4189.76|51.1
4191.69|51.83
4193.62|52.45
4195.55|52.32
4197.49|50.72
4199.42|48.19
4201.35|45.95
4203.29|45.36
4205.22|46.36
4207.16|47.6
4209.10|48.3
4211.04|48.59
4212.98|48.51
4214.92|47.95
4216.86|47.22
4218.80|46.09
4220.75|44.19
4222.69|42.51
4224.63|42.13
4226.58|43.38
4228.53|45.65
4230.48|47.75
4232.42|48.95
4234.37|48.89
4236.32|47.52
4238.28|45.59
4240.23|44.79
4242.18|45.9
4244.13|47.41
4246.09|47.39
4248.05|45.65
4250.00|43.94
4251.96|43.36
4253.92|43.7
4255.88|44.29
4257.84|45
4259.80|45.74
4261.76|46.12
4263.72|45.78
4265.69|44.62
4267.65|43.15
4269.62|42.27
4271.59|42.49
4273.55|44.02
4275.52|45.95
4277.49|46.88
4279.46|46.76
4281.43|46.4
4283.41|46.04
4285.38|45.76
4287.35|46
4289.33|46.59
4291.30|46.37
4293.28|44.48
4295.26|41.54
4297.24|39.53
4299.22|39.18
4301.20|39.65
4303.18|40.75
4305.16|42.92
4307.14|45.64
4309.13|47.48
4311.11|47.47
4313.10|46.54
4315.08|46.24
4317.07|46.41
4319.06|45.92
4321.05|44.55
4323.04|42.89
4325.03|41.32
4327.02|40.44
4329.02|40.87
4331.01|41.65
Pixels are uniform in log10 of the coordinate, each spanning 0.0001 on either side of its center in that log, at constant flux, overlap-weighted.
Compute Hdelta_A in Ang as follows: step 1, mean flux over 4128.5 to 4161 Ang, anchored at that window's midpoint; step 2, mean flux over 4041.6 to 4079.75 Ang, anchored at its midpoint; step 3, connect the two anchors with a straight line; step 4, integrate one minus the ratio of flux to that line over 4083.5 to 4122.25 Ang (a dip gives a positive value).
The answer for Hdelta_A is 6.3 Ang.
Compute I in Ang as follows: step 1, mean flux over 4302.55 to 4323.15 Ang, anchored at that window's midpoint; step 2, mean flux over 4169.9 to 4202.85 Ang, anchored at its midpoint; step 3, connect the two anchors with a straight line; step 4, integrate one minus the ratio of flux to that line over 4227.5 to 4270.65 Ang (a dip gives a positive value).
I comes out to 2.0 Ang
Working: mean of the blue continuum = 50.2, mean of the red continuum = 45.3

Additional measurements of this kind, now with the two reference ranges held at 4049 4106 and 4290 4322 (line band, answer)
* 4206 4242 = -1.5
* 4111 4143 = 0.3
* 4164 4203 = -4.5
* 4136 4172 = -3.4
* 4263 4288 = -0.5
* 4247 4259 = 0.0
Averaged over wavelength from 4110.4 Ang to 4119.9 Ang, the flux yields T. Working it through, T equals 40.7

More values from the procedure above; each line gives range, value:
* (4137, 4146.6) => 49.6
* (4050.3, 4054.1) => 47.6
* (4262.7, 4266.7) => 45.2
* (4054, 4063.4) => 50.1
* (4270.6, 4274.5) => 43.3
